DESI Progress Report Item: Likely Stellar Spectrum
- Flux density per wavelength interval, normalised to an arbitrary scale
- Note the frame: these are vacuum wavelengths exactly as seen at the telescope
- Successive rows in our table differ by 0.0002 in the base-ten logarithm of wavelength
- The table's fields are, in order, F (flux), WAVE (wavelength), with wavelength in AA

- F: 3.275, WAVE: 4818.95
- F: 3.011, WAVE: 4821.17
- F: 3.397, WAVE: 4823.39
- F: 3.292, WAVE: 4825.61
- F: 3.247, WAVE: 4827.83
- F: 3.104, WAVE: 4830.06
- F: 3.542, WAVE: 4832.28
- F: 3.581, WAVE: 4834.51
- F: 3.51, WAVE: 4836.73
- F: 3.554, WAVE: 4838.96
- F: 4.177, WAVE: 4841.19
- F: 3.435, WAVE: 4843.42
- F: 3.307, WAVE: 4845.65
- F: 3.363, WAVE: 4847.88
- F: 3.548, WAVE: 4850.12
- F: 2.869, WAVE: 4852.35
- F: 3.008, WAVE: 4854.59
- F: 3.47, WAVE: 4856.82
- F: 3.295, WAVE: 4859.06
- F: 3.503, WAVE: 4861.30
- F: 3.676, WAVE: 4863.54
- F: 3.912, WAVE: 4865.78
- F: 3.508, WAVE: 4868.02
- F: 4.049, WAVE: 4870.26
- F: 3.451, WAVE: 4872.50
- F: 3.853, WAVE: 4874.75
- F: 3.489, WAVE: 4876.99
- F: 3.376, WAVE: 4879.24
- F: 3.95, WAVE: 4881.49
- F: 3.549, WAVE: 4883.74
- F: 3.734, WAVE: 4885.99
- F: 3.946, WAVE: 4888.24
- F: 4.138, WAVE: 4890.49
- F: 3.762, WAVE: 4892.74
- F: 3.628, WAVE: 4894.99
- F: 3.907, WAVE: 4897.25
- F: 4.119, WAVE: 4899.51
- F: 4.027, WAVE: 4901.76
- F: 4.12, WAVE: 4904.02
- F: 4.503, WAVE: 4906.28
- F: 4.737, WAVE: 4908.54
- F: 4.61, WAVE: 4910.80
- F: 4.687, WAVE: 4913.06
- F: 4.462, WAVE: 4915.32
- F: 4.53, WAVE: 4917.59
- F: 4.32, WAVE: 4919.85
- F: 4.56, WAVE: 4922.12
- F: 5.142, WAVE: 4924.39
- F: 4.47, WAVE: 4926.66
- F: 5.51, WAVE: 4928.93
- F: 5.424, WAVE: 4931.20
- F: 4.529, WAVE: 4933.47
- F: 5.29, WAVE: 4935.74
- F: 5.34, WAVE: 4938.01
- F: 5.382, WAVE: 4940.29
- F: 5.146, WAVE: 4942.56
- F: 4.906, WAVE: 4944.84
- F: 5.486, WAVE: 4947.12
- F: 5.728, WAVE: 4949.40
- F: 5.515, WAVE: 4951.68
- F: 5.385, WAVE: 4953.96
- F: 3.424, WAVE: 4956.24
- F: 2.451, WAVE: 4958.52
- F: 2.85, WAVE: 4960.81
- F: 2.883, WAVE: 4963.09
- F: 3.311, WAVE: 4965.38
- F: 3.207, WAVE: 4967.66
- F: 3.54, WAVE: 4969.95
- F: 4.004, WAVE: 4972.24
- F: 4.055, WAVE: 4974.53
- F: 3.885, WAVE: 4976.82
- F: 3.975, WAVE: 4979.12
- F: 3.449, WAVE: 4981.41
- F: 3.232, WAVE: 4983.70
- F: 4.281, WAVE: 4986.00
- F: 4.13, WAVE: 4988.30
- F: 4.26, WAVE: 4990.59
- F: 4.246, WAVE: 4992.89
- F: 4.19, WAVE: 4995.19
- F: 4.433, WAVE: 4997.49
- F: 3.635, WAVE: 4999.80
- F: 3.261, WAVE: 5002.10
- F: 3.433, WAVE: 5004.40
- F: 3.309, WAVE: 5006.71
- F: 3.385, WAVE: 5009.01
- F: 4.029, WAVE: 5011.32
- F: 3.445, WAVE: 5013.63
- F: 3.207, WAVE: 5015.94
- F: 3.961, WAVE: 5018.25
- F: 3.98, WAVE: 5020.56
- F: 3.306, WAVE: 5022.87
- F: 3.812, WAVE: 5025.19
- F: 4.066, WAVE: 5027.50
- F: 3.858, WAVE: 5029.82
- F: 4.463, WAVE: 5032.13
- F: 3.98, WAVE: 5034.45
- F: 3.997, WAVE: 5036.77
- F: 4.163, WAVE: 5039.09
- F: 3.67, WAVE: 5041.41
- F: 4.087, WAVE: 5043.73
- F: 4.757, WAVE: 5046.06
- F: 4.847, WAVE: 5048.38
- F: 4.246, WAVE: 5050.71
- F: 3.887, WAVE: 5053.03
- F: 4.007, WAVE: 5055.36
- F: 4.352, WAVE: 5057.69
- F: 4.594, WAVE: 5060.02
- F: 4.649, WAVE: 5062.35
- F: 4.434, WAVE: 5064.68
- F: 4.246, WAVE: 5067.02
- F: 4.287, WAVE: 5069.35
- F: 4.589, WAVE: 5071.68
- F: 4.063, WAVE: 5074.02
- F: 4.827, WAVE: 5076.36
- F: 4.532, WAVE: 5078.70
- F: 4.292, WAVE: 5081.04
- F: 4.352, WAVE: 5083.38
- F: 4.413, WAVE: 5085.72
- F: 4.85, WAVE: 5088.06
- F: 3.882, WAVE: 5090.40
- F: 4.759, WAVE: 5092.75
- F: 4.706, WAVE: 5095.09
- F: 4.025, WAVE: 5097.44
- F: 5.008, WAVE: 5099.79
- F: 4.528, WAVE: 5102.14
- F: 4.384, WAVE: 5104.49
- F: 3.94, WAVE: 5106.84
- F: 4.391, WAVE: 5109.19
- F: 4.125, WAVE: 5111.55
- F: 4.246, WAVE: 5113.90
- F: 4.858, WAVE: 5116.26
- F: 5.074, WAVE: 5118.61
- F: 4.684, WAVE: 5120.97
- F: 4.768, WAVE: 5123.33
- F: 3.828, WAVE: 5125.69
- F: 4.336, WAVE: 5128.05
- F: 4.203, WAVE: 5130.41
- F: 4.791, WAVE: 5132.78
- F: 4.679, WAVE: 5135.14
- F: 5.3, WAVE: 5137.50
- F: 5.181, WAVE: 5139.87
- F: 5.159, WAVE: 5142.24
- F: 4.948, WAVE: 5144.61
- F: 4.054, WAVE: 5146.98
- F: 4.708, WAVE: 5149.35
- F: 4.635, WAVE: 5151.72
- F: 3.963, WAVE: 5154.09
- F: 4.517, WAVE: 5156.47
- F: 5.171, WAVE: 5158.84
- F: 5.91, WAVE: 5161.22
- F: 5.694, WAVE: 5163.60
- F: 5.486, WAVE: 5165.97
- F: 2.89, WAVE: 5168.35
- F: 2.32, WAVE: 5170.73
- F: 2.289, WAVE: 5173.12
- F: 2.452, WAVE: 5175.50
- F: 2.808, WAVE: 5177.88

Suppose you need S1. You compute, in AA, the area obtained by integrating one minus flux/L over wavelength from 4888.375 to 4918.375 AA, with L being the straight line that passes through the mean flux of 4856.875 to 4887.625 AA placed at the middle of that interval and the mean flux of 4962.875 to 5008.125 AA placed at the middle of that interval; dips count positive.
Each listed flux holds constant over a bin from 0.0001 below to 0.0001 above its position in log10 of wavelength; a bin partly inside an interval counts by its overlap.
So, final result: -4.6 AA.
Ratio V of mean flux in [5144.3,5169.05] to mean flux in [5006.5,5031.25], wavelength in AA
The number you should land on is 1.29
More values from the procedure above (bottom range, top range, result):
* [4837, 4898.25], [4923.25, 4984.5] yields 1.21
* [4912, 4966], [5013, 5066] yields 0.88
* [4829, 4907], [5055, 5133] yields 1.22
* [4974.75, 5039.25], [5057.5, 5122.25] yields 1.17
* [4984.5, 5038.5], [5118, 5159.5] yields 1.21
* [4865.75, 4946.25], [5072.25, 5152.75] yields 1.05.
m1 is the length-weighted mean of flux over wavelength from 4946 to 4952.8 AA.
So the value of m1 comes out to 5.58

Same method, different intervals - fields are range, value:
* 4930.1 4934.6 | 4.98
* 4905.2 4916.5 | 4.6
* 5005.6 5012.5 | 3.58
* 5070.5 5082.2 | 4.46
